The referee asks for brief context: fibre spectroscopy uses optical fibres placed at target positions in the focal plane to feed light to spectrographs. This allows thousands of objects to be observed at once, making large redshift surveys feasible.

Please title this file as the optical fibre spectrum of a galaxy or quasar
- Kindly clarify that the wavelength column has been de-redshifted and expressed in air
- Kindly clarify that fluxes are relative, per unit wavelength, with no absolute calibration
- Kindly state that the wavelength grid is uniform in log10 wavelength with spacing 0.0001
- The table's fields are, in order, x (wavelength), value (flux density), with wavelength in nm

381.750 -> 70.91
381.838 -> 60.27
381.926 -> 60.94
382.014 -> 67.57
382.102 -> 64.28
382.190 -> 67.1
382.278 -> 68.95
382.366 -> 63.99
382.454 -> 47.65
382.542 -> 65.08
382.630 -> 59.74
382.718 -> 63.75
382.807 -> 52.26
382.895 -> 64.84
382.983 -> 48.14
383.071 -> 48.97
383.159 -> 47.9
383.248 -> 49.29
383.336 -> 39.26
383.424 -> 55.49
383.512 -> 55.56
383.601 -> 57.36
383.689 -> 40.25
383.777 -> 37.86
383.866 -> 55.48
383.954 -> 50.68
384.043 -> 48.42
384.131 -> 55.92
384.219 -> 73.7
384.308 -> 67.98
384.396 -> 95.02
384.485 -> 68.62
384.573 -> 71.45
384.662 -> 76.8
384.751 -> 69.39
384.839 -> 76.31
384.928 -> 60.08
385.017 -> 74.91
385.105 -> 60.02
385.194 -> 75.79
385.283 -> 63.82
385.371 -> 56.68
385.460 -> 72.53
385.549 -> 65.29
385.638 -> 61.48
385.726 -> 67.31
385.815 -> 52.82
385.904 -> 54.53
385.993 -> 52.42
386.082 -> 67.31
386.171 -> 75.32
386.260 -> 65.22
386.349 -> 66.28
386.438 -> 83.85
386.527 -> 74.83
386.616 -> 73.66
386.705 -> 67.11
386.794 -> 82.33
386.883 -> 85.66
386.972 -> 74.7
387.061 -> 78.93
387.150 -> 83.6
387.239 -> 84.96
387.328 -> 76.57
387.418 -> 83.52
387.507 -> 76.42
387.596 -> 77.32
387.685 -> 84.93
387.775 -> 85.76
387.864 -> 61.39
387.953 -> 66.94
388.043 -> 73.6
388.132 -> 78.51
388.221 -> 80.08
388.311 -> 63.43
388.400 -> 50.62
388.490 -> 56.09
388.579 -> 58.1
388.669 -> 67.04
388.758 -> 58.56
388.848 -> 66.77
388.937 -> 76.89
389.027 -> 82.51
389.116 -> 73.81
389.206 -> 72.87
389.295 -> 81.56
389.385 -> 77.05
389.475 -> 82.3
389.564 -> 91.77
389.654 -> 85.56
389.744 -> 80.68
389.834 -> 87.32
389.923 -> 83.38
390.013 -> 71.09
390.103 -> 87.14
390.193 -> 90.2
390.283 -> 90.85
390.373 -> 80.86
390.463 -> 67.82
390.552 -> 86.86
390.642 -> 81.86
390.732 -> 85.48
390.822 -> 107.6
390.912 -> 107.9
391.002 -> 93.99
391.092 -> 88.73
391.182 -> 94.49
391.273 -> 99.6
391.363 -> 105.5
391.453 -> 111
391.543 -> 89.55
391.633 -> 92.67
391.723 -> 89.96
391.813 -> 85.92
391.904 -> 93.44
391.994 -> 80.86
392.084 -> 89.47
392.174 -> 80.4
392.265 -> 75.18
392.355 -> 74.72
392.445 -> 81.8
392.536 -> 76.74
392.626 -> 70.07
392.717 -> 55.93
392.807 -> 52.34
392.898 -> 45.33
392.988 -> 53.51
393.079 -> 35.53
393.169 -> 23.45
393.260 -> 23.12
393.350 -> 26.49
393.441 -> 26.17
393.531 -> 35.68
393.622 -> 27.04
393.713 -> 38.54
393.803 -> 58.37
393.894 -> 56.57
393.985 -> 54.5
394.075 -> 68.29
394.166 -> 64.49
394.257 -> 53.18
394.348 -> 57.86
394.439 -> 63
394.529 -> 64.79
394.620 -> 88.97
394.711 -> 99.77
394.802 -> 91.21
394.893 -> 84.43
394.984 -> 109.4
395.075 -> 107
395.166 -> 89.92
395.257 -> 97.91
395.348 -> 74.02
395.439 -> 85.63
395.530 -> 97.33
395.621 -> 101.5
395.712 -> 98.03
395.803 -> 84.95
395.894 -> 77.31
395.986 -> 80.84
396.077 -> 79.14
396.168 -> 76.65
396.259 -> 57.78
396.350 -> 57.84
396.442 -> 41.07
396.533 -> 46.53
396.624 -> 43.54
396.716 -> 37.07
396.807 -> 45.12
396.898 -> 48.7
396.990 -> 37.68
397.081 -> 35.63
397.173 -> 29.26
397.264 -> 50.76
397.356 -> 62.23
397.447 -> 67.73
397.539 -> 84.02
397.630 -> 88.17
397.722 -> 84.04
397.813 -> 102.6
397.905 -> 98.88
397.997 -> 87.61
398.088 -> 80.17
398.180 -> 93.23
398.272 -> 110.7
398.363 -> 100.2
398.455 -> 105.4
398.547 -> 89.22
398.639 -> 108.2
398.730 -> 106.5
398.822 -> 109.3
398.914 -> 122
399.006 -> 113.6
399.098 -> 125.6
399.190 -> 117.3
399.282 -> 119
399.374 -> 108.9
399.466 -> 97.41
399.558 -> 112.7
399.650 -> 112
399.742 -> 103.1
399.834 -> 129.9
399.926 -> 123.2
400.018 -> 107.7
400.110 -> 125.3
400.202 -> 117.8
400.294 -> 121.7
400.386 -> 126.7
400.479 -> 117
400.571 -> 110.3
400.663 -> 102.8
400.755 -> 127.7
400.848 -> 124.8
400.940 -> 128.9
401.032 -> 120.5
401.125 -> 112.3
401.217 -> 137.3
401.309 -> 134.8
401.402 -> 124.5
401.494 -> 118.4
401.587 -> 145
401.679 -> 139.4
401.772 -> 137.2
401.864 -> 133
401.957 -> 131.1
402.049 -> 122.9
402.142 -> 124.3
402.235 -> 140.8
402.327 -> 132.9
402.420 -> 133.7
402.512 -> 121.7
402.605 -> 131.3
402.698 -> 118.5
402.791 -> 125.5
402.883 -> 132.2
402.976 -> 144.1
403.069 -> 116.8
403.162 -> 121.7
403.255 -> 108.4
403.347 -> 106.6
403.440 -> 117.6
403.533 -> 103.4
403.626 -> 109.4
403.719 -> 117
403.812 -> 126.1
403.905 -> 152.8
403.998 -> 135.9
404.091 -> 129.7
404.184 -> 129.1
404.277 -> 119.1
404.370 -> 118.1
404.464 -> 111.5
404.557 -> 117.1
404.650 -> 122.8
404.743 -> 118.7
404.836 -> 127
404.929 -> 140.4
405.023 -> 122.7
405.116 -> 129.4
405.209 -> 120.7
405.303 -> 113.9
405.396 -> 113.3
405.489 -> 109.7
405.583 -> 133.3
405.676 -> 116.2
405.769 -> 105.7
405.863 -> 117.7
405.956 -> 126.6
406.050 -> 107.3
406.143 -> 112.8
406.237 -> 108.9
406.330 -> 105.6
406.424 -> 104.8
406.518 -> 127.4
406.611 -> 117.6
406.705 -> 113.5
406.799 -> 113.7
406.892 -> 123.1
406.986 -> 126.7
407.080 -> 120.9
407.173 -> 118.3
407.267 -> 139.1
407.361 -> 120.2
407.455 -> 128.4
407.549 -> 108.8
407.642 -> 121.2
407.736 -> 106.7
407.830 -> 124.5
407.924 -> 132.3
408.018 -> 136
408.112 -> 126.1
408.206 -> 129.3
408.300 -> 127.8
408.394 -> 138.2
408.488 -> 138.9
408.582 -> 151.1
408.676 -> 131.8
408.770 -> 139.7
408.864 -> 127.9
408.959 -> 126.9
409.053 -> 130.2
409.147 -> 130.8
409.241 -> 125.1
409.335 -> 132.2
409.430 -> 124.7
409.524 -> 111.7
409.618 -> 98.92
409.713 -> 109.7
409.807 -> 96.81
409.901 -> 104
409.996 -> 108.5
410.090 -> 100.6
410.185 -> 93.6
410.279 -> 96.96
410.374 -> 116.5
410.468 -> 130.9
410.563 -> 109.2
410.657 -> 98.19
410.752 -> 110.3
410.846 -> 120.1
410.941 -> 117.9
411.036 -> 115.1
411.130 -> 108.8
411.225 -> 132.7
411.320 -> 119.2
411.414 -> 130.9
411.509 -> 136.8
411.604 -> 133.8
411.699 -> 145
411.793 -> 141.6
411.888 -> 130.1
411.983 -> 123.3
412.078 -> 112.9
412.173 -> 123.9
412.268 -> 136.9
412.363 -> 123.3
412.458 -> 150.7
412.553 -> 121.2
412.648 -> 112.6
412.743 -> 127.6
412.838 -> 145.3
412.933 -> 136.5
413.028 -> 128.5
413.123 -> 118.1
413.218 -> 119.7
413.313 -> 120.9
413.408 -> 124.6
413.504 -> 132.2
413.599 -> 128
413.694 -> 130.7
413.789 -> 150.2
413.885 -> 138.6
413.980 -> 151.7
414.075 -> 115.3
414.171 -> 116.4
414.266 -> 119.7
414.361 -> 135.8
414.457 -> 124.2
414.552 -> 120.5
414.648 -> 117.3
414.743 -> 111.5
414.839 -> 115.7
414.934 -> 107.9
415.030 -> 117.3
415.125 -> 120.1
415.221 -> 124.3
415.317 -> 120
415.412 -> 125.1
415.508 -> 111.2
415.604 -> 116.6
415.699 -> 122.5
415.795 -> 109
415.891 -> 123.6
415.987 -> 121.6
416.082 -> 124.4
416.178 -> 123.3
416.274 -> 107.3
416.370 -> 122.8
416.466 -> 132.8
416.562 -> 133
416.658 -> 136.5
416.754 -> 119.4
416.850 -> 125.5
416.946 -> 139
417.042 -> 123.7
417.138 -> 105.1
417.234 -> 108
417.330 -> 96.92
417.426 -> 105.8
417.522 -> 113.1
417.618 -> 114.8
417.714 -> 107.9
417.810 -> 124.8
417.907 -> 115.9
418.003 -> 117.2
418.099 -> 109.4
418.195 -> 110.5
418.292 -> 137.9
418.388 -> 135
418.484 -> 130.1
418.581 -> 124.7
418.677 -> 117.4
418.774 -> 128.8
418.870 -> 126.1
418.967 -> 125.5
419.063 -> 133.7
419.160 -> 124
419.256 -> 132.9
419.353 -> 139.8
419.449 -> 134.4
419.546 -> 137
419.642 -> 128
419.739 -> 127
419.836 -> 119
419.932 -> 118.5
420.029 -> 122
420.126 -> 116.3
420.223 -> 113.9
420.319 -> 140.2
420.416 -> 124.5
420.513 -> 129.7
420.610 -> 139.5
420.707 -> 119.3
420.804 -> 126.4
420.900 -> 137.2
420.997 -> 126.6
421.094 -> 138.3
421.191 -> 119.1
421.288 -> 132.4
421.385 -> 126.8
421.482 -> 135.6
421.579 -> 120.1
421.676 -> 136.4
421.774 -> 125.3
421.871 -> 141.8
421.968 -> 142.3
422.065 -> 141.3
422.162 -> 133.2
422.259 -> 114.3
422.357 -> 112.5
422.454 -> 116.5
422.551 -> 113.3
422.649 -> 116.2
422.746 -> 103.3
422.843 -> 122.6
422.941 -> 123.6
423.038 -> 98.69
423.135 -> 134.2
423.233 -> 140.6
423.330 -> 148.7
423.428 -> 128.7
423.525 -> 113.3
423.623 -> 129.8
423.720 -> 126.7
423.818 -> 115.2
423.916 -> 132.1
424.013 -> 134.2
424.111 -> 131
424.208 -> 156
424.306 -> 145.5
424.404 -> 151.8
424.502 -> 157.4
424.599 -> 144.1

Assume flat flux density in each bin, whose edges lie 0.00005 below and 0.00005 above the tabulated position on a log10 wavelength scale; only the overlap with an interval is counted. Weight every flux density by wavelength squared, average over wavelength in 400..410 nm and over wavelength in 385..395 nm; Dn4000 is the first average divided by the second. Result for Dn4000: 1.82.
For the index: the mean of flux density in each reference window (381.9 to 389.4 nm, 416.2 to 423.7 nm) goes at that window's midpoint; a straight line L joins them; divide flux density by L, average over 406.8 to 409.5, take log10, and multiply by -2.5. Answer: -0.22 mag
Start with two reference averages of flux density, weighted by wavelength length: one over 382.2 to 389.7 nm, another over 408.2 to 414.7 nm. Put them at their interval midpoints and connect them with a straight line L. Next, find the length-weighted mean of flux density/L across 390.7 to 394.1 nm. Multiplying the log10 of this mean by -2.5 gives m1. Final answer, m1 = 0.16 mag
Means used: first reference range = 67.3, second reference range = 124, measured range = 69.8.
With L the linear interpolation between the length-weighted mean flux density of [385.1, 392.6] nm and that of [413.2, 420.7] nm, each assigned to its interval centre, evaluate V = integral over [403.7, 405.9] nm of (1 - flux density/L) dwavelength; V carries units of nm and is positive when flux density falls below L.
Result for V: -0.41 nm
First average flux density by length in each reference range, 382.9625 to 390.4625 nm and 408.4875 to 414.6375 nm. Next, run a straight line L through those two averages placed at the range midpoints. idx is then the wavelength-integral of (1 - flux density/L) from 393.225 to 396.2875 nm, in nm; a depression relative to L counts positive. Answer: 0.59 nm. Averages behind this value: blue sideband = 69.5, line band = 70.9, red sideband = 124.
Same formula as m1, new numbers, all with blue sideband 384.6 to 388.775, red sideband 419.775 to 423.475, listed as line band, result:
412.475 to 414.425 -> -0.14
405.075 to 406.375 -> -0.15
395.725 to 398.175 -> 0.30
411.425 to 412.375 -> -0.18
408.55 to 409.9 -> -0.16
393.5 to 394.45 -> 0.49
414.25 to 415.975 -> -0.03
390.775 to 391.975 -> -0.23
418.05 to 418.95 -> -0.03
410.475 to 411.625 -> -0.10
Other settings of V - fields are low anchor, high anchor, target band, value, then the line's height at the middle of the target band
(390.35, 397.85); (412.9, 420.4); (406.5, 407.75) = -0.240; 101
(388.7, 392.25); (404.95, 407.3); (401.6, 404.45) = -0.369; 112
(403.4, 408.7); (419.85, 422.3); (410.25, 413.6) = 0.006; 125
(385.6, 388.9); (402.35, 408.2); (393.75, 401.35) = 0.789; 99.6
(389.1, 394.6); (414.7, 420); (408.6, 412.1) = -0.381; 108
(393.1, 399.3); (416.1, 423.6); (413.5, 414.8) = -0.178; 112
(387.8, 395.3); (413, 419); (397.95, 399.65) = -0.344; 88.2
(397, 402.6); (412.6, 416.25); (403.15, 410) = -0.297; 116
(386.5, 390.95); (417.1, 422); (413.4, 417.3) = -0.156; 118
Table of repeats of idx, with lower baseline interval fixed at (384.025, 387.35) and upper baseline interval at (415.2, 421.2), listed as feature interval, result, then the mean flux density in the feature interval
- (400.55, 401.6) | -0.311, 124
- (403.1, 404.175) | -0.232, 121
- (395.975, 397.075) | 0.438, 52.8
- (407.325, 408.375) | -0.176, 124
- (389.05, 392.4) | -0.365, 87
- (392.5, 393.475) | 0.448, 44.3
